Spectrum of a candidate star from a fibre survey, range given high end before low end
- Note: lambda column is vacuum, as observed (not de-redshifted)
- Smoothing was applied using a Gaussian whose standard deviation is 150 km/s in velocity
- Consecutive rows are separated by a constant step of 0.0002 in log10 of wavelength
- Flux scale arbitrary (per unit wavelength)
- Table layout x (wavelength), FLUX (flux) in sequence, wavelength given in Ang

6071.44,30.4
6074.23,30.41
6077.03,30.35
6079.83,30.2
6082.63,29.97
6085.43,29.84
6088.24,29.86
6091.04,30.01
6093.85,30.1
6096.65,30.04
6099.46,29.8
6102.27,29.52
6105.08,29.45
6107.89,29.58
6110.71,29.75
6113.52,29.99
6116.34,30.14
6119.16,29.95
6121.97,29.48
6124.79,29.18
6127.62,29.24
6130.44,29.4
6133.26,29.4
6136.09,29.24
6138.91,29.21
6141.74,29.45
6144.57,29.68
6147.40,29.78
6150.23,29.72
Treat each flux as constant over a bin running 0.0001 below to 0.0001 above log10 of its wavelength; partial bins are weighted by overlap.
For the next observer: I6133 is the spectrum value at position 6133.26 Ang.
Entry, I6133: 29.4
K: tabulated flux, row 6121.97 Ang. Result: 29.48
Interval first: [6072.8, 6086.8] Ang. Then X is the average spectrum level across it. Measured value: 30.2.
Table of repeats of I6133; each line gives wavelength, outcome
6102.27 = 29.52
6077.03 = 30.35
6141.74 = 29.45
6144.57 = 29.68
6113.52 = 29.99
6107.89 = 29.58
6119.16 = 29.95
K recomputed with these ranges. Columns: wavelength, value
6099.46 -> 29.8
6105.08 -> 29.45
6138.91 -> 29.21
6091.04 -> 30.01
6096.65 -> 30.04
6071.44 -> 30.4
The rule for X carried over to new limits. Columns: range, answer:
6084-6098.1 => 30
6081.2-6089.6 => 29.9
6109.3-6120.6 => 30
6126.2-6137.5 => 29.3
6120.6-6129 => 29.3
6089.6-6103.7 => 29.9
